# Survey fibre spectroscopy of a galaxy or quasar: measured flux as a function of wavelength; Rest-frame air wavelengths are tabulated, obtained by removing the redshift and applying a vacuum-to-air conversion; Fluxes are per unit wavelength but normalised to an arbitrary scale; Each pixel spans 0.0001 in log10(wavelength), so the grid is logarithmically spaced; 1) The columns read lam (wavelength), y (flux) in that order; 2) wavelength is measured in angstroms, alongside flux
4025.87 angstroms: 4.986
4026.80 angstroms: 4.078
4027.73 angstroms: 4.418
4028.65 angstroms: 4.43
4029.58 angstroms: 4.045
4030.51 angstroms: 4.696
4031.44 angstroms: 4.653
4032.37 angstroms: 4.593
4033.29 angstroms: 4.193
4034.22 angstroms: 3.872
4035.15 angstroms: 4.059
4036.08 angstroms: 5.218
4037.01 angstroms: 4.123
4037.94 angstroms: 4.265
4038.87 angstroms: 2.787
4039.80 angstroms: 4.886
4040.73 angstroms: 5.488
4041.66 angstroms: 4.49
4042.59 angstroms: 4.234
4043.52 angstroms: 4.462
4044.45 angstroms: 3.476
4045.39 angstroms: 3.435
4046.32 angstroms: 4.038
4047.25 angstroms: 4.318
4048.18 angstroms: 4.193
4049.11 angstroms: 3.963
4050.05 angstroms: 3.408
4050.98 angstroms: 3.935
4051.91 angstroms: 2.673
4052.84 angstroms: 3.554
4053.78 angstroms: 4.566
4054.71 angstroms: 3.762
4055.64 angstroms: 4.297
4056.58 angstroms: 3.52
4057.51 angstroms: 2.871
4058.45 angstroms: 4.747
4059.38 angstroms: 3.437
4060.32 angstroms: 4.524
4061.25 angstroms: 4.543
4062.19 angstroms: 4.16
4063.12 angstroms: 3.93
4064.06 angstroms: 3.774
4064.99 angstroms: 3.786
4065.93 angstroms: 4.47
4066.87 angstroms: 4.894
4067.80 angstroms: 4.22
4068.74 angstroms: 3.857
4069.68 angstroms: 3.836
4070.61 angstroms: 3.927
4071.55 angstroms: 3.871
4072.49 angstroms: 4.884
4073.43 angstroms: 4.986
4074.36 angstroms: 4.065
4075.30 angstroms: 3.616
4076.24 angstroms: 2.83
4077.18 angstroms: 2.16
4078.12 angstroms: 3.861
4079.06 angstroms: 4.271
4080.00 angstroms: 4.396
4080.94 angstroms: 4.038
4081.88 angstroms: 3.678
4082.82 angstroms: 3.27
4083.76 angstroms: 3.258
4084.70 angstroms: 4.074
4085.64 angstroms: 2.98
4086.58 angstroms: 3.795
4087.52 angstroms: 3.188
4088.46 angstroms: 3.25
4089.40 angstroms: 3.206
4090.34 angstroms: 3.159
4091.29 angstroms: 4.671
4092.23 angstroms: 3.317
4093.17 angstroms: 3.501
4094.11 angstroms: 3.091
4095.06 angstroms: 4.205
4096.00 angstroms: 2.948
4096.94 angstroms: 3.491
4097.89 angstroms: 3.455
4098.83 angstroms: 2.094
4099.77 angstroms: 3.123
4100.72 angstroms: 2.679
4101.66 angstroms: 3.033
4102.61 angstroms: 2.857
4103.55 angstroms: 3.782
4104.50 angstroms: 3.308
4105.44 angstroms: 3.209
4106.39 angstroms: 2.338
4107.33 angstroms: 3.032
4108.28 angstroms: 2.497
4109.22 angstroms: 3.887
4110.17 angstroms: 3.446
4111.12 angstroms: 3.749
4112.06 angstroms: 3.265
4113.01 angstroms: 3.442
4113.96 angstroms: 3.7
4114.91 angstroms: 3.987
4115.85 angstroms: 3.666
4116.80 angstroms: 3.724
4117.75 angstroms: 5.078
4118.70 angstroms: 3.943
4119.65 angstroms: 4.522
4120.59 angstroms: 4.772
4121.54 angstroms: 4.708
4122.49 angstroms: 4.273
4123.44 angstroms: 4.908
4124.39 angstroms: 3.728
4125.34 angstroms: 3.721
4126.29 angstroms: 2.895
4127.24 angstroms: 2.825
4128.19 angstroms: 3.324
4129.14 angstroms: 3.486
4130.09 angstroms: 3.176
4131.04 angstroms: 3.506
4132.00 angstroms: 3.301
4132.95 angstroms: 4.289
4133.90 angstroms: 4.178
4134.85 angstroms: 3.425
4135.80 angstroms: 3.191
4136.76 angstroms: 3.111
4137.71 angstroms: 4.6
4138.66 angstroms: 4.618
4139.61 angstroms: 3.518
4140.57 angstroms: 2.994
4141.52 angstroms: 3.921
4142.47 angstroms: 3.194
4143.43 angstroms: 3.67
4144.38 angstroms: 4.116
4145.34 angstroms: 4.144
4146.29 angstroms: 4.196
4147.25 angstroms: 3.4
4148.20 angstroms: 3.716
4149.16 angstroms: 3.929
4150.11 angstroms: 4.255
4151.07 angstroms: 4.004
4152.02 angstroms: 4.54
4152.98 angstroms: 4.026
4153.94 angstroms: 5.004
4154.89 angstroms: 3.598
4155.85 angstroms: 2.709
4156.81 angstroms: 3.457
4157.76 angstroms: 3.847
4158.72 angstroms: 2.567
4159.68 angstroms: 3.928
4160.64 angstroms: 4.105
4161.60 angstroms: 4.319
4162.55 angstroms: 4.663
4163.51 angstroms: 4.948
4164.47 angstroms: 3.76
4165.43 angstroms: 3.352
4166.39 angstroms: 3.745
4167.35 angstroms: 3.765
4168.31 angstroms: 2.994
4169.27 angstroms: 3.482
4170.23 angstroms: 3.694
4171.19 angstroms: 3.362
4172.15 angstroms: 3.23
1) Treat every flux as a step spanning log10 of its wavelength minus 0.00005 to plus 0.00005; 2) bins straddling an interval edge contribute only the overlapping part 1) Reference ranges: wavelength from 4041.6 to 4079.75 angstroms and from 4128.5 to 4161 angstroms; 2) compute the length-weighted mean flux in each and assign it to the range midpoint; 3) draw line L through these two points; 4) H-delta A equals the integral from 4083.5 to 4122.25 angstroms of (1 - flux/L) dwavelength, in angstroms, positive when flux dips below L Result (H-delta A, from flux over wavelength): 3.4 angstroms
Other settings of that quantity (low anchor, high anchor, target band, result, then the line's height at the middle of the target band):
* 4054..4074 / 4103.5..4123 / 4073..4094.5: 2.0 angstroms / 3.96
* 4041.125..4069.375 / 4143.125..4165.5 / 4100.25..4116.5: 2.7 angstroms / 3.96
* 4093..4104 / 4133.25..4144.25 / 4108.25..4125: -2.8 angstroms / 3.41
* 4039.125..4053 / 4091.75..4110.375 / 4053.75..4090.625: -2.3 angstroms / 3.62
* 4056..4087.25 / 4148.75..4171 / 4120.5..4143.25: 0.9 angstroms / 3.86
